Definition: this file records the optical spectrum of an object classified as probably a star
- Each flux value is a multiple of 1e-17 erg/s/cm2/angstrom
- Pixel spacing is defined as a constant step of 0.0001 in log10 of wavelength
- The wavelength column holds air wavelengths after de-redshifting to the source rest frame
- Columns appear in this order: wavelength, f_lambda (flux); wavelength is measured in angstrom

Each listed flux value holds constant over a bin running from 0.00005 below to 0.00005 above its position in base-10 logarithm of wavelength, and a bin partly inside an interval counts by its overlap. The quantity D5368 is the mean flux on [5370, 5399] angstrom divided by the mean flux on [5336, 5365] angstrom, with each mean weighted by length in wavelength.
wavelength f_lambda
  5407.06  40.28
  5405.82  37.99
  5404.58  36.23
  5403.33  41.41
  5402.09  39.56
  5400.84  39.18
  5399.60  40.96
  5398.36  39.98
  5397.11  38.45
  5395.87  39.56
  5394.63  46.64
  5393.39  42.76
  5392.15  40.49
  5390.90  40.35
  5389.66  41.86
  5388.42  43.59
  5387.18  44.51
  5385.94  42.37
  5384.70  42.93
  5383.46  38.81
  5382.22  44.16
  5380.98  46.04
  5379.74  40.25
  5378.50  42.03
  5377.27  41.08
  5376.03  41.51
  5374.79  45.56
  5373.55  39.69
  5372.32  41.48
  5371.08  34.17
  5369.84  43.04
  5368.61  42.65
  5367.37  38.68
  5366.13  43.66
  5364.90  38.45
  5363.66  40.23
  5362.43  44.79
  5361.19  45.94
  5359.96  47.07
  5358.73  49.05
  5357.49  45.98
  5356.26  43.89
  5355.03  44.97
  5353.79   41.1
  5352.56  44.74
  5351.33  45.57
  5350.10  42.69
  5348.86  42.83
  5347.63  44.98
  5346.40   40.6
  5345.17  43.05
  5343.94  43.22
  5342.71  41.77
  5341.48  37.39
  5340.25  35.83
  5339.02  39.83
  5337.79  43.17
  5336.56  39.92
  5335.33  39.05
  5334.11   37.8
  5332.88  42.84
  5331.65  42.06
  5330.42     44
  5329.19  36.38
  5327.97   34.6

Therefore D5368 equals 0.97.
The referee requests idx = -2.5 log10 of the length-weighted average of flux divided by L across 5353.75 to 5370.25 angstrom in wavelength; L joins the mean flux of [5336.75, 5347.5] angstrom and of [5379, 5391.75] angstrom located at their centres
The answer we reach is -0.05 mag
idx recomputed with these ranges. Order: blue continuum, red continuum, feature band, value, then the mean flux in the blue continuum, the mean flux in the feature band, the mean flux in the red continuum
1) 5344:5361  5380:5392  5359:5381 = 0.035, 44.4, 42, 42.5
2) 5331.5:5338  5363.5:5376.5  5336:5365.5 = -0.055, 40.6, 42.8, 40.8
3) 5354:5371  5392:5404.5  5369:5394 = 0.002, 43.3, 41.8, 40.7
